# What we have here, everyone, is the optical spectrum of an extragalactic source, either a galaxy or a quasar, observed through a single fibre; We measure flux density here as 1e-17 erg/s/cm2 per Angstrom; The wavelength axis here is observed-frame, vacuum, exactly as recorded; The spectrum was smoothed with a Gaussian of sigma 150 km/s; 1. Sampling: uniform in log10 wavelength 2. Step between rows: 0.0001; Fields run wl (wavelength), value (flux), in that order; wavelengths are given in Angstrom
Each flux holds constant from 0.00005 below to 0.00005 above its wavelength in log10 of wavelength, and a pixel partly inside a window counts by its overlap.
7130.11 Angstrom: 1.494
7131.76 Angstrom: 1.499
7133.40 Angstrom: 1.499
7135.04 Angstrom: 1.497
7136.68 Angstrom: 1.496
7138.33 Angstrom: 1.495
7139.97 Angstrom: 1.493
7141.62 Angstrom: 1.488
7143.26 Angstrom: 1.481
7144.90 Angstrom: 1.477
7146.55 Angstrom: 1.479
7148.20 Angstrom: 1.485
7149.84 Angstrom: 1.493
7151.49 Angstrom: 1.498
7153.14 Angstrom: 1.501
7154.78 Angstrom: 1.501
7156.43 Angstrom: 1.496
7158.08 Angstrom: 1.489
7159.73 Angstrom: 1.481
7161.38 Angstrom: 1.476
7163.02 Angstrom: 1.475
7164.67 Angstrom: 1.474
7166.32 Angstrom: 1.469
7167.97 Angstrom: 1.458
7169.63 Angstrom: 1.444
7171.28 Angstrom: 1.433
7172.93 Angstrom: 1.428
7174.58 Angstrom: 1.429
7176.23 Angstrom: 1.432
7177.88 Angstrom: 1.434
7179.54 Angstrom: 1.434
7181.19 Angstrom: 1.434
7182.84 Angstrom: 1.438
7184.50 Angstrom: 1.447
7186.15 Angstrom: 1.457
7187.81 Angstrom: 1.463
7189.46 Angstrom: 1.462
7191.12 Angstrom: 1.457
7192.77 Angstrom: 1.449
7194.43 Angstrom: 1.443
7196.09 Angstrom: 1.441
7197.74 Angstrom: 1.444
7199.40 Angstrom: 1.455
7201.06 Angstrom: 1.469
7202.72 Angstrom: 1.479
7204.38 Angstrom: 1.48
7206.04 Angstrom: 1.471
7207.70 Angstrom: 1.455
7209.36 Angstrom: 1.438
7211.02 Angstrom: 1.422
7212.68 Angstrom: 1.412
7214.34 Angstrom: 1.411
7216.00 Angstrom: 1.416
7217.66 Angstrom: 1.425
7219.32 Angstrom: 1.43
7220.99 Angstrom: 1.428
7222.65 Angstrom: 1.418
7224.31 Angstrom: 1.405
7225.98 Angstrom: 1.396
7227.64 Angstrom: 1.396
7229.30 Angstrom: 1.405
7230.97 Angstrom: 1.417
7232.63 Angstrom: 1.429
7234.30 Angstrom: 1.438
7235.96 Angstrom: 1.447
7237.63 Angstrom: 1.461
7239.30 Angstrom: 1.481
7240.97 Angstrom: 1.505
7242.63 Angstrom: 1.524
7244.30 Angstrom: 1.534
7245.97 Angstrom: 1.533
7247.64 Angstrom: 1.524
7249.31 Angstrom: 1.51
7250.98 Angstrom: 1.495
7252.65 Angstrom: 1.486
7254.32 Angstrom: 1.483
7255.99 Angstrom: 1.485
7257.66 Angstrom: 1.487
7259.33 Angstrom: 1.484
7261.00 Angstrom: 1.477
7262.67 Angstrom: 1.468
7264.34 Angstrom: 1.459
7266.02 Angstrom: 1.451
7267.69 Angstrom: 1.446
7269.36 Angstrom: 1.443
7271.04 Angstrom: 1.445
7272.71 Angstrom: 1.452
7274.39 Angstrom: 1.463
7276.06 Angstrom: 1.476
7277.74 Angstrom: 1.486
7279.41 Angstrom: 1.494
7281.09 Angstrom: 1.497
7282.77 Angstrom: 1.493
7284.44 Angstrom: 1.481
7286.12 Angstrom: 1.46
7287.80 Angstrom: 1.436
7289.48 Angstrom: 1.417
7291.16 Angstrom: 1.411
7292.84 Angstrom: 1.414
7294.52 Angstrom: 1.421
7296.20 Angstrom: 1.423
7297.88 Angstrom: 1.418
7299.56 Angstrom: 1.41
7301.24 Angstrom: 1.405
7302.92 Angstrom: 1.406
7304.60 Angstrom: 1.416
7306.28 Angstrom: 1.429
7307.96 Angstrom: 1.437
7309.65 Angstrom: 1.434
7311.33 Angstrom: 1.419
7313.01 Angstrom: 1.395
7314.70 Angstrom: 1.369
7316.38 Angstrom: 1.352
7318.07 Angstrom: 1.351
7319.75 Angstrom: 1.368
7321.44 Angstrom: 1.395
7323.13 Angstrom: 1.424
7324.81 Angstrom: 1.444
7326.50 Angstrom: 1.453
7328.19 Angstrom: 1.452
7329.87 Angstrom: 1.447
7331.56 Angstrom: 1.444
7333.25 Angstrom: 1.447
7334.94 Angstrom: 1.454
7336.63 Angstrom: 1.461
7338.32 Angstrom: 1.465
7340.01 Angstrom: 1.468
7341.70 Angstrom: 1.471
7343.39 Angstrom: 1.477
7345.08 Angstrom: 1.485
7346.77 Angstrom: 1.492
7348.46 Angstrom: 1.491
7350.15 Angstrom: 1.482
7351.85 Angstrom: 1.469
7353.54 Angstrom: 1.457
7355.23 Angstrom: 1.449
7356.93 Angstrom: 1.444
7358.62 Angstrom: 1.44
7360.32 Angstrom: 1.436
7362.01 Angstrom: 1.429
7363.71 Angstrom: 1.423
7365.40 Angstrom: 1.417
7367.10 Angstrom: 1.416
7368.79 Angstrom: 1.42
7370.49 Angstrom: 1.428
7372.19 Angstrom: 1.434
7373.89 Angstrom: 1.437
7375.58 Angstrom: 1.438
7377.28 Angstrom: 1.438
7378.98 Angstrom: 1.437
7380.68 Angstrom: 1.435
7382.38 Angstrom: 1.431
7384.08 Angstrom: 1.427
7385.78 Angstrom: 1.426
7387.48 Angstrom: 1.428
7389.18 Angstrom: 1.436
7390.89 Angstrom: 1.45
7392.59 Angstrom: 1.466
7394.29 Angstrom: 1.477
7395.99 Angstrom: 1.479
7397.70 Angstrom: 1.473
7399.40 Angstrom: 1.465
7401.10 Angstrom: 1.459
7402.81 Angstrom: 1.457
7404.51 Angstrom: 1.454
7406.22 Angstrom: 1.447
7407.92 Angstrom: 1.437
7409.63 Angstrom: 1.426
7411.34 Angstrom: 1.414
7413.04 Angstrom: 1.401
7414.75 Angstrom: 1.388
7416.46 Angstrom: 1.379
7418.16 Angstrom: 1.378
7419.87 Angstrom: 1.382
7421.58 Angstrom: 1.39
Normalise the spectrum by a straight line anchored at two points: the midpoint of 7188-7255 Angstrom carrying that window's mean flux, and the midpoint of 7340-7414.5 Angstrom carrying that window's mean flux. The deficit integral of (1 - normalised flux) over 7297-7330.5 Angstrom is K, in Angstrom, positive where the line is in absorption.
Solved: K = 0.9 Angstrom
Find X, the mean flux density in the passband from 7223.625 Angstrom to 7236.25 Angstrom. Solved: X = 1.42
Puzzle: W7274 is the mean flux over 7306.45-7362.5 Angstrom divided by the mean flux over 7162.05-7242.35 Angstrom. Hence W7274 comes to 1.0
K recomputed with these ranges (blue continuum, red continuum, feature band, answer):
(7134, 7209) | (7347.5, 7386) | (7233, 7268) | -0.7 Angstrom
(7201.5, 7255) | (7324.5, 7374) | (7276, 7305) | 0.2 Angstrom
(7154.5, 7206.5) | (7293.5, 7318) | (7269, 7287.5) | -0.7 Angstrom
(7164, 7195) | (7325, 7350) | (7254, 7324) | 1.1 Angstrom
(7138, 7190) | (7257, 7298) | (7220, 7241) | 0.4 Angstrom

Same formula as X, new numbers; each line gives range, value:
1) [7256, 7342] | 1.44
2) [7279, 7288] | 1.48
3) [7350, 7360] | 1.45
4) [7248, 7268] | 1.48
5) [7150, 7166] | 1.49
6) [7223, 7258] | 1.47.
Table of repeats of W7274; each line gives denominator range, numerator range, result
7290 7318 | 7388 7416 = 1.03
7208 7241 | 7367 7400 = 1.01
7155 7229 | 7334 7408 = 1.00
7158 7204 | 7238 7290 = 1.02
